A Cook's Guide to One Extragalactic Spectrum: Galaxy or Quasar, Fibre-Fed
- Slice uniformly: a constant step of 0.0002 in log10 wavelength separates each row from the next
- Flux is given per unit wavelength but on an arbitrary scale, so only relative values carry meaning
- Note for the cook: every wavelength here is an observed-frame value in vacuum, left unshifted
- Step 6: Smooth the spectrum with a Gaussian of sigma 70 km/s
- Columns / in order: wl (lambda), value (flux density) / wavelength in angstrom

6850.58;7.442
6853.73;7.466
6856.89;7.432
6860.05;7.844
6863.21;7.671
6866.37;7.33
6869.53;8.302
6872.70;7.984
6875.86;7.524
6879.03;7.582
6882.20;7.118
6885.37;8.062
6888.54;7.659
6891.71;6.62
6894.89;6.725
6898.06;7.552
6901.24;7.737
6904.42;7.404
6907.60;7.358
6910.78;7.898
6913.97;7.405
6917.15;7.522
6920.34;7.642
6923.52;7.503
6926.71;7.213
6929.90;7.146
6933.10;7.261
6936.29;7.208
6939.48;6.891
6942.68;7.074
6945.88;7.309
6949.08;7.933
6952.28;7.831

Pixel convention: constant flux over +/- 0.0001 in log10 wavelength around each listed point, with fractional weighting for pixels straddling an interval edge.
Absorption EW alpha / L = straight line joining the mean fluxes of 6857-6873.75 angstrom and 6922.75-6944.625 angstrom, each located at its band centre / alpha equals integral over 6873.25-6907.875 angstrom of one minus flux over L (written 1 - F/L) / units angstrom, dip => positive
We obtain 0.7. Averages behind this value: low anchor 7.79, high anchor 7.17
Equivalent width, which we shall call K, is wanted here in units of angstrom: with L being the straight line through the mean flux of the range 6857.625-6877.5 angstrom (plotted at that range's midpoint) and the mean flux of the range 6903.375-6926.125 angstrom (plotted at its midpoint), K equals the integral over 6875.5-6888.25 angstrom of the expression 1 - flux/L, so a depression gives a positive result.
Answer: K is 0.17 angstrom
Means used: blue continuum 7.76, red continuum 7.52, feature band 7.58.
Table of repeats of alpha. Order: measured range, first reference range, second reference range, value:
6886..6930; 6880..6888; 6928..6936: -0.06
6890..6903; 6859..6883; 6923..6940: 0.54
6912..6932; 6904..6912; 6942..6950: 0.28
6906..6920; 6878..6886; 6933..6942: -0.51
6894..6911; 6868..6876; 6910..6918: 0.57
